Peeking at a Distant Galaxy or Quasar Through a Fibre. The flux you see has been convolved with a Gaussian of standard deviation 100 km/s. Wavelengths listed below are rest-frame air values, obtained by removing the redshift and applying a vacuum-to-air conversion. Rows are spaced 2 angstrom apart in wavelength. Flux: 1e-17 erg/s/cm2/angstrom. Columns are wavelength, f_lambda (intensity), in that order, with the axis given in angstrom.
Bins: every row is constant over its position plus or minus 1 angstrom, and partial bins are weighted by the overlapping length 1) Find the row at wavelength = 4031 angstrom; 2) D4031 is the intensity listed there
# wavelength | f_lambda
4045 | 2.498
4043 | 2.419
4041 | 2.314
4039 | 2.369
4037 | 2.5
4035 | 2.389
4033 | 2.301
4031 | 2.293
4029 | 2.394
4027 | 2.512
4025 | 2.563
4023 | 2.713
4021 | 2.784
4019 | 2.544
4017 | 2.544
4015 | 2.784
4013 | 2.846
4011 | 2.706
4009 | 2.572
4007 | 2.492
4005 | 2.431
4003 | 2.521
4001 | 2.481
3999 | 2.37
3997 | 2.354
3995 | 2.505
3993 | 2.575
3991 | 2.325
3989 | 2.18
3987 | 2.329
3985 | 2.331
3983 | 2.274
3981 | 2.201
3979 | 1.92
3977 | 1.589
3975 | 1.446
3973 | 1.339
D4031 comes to 2.293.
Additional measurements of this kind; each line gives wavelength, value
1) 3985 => 2.331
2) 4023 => 2.713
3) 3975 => 1.446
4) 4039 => 2.369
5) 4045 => 2.498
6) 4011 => 2.706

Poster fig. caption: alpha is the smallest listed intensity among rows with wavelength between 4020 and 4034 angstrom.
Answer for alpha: 2.293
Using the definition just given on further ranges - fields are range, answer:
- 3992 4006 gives 2.354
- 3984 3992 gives 2.18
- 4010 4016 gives 2.706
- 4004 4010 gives 2.431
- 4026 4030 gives 2.394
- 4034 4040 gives 2.369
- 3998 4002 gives 2.37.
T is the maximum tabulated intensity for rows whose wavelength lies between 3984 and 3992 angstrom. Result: 2.331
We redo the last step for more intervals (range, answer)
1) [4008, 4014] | 2.846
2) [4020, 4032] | 2.784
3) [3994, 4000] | 2.505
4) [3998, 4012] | 2.706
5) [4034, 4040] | 2.5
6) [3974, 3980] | 1.92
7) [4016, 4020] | 2.544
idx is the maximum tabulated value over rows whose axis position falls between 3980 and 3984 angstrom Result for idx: 2.274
